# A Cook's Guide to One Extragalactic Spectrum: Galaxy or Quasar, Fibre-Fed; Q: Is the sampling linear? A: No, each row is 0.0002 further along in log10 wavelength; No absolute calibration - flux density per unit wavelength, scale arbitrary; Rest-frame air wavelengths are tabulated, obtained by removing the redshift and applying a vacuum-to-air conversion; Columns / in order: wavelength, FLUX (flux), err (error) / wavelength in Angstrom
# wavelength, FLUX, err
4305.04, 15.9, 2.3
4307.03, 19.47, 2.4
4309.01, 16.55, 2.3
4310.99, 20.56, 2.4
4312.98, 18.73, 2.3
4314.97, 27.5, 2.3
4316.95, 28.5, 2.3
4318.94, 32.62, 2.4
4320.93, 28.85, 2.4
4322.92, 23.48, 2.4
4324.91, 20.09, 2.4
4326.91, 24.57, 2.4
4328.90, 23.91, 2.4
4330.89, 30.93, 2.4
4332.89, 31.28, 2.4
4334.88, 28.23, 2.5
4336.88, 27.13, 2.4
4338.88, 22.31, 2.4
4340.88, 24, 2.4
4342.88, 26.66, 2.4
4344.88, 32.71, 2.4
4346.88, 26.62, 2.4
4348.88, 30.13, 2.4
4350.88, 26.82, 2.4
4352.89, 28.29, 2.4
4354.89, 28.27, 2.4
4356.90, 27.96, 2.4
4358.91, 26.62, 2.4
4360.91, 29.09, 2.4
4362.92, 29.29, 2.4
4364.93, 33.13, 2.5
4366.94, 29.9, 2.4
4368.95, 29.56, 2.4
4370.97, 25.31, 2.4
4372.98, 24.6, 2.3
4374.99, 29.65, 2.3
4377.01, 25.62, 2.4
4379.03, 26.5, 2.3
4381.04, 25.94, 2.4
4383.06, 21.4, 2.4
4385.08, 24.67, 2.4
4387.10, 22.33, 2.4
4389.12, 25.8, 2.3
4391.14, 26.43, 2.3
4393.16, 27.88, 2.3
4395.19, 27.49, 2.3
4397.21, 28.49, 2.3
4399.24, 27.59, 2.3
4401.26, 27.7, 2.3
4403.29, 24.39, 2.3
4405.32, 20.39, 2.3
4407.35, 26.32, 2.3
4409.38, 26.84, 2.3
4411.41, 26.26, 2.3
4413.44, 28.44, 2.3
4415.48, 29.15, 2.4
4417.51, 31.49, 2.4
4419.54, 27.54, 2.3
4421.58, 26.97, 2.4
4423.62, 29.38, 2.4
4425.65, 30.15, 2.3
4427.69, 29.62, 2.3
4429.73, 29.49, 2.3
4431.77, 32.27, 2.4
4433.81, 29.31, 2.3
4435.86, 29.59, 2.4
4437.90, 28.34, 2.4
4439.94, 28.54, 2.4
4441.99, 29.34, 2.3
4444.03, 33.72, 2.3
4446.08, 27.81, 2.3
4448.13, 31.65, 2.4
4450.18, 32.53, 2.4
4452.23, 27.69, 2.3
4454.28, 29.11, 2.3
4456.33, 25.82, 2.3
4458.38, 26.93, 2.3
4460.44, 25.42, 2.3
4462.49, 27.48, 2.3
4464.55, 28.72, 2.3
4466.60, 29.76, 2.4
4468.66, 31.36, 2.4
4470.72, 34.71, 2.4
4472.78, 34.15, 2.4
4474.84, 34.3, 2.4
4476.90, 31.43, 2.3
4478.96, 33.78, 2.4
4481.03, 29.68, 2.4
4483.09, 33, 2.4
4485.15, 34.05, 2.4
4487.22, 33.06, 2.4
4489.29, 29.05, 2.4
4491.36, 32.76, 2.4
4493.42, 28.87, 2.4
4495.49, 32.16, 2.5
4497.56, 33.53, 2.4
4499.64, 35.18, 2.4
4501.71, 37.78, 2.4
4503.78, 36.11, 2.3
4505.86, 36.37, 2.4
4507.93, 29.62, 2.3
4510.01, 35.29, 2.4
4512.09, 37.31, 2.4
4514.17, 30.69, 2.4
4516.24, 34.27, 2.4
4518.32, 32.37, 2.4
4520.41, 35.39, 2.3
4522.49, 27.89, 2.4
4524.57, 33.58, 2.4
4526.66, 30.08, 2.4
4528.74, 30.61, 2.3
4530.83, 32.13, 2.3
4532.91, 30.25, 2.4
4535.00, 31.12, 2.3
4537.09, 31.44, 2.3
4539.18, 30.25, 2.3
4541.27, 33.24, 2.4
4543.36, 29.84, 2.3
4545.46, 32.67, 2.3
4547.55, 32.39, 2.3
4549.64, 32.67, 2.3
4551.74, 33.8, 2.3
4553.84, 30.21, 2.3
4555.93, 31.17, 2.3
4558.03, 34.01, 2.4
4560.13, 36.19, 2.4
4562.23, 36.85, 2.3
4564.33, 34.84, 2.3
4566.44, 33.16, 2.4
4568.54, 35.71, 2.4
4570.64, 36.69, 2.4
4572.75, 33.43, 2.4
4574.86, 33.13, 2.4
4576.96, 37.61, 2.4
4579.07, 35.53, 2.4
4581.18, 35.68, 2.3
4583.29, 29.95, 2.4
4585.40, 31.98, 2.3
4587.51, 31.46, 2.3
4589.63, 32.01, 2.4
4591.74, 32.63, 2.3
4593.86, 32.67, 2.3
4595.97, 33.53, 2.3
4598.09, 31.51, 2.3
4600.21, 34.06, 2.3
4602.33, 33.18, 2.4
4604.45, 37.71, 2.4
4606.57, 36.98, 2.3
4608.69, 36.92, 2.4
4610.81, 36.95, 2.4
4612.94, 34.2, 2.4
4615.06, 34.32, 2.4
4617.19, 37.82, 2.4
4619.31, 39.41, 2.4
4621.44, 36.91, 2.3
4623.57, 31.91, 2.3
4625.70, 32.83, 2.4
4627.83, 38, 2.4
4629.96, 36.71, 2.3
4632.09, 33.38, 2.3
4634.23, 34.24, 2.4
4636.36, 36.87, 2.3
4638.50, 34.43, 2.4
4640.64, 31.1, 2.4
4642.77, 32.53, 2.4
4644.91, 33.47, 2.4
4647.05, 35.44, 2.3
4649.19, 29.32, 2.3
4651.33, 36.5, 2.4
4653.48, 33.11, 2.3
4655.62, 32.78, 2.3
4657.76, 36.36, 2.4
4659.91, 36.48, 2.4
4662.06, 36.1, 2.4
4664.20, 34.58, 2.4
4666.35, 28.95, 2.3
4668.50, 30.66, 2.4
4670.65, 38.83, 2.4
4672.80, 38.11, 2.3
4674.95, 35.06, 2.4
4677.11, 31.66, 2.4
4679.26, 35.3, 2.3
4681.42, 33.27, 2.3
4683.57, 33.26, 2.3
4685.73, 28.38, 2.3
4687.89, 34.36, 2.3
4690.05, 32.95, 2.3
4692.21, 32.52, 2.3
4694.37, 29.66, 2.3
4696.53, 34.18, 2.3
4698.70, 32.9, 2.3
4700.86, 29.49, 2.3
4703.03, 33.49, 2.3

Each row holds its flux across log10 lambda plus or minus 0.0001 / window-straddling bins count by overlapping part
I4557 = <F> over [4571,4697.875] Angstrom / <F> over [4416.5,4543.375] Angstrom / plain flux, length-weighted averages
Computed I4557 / 1.09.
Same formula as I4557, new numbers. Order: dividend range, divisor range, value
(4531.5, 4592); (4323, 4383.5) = 1.22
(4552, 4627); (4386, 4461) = 1.22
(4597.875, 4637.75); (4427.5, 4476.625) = 1.19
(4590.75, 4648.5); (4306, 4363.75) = 1.33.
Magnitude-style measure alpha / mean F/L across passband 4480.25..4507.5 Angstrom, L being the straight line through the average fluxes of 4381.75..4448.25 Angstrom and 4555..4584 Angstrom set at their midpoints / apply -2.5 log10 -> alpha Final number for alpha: -0.06 mag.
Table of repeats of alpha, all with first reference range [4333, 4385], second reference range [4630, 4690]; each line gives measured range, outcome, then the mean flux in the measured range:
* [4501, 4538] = -0.07 mag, 32.9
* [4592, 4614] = -0.06 mag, 34.7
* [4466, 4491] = -0.08 mag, 32.4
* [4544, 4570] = -0.06 mag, 33.6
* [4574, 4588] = -0.05 mag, 33.7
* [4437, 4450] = -0.03 mag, 30.1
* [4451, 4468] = 0.07 mag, 27.8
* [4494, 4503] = -0.13 mag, 34.4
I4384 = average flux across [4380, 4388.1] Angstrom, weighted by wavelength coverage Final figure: 23.6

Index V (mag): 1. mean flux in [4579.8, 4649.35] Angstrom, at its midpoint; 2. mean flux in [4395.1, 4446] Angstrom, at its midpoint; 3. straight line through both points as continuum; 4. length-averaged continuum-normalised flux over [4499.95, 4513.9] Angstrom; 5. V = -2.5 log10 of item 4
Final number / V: -0.14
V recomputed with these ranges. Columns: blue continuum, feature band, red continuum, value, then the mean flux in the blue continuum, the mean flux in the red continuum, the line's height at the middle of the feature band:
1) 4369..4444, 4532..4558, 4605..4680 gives 0.002 mag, 27.4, 34.8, 31.7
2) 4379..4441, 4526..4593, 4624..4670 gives -0.046 mag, 27.3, 34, 31.5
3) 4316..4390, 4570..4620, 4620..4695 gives -0.064 mag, 27.1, 33.9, 32.5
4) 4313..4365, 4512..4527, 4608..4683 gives -0.029 mag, 27.4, 34.7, 31.7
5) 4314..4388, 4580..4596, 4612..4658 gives 0.030 mag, 27.2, 34.6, 33.4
